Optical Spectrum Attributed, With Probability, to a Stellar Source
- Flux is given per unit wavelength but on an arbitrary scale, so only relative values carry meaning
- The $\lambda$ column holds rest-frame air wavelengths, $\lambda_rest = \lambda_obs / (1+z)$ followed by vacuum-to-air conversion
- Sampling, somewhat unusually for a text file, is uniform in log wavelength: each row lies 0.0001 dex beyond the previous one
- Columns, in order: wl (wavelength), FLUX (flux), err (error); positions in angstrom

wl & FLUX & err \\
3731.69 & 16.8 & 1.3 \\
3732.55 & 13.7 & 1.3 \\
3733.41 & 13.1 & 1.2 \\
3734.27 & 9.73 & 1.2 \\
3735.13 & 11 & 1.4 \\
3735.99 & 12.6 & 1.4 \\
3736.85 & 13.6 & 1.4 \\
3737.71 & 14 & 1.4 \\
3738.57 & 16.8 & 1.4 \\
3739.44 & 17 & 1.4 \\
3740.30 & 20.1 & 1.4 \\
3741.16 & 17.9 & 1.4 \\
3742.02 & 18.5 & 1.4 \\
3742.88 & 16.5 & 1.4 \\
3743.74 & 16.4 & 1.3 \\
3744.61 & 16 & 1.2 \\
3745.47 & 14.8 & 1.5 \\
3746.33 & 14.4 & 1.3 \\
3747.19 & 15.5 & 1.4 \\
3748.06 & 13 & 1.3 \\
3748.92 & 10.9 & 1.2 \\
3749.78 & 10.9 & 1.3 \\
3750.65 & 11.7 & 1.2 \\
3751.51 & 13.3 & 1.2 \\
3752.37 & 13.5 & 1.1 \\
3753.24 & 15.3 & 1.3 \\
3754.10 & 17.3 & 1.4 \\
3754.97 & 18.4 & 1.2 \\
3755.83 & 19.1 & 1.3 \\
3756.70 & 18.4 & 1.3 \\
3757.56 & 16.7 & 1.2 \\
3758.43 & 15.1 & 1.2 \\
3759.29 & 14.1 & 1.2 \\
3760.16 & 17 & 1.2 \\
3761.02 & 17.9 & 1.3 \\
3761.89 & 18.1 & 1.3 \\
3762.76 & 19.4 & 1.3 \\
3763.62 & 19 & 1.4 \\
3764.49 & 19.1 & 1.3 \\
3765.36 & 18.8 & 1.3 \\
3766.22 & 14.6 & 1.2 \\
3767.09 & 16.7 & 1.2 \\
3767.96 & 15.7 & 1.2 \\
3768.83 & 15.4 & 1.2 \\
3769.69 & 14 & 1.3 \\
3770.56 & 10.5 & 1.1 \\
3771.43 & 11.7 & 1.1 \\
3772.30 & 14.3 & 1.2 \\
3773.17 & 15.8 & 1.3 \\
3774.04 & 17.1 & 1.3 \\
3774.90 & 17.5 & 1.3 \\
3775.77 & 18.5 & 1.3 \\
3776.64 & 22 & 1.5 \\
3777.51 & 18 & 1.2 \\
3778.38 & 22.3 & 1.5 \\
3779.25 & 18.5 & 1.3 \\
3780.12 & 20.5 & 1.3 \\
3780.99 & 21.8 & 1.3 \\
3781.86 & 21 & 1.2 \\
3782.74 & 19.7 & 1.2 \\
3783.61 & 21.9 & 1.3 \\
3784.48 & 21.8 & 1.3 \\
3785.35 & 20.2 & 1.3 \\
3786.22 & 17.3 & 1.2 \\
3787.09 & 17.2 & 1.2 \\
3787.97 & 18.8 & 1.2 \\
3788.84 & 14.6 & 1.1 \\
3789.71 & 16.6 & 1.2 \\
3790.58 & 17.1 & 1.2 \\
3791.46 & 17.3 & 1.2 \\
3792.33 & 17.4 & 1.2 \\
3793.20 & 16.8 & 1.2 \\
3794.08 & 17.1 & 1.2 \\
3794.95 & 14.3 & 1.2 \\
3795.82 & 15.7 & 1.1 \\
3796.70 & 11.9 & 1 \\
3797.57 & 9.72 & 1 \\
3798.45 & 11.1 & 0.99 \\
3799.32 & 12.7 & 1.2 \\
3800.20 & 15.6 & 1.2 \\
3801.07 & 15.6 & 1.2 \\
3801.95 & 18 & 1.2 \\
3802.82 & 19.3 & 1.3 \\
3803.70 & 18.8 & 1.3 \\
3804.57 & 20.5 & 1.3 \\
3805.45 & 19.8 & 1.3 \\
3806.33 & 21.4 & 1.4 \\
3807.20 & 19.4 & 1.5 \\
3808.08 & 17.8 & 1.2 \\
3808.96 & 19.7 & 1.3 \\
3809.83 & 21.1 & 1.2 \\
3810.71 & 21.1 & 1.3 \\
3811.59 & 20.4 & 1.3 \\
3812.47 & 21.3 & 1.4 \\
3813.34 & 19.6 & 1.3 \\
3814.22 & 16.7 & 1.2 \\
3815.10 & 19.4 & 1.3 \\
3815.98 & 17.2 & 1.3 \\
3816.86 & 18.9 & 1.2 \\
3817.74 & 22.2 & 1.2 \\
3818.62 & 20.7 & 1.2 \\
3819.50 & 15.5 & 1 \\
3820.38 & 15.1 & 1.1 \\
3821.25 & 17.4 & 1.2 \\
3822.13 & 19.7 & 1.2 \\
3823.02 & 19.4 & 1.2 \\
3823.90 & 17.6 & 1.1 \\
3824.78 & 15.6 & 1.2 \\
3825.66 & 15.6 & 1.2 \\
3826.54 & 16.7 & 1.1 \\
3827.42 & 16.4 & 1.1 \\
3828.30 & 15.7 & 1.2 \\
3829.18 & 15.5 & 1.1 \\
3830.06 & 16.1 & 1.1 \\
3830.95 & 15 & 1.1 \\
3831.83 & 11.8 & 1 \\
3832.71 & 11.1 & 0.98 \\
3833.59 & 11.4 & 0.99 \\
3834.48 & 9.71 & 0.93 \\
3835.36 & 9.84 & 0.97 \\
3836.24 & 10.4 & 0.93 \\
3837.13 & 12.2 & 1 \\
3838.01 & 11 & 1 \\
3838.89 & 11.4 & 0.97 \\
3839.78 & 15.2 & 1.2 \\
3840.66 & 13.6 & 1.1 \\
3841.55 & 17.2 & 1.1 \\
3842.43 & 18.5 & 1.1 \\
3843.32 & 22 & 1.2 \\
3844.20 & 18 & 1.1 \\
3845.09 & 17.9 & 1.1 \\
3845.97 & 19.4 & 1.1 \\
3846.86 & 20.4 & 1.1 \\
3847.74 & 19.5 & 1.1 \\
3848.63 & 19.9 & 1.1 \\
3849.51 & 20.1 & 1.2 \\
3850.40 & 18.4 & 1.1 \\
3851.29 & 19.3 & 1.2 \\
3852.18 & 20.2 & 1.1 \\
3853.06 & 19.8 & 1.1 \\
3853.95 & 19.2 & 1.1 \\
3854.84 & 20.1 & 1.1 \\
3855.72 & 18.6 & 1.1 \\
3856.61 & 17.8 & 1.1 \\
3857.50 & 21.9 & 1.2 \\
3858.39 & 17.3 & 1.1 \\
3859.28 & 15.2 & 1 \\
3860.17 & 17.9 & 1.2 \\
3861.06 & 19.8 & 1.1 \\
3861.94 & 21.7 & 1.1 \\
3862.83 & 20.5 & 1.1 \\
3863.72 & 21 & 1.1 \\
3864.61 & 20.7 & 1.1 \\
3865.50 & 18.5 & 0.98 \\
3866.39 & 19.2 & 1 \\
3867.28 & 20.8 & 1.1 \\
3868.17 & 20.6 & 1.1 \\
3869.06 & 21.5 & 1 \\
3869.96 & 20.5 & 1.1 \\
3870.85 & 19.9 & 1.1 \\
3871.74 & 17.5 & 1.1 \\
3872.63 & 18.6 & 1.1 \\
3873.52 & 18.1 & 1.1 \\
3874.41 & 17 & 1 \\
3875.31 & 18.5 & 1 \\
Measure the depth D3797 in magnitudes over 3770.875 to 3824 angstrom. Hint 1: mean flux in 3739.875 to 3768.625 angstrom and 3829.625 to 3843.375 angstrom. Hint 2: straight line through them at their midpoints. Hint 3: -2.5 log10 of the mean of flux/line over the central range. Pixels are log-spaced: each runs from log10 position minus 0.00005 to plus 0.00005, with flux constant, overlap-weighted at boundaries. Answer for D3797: -0.22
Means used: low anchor 16.2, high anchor 13.3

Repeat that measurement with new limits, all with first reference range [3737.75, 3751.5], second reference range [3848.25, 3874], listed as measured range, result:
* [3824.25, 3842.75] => 0.32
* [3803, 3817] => -0.11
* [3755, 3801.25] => -0.04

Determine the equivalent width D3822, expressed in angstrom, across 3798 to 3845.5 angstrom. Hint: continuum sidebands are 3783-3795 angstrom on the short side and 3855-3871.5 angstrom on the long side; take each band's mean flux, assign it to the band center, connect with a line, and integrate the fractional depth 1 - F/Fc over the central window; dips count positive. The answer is 5.0 angstrom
